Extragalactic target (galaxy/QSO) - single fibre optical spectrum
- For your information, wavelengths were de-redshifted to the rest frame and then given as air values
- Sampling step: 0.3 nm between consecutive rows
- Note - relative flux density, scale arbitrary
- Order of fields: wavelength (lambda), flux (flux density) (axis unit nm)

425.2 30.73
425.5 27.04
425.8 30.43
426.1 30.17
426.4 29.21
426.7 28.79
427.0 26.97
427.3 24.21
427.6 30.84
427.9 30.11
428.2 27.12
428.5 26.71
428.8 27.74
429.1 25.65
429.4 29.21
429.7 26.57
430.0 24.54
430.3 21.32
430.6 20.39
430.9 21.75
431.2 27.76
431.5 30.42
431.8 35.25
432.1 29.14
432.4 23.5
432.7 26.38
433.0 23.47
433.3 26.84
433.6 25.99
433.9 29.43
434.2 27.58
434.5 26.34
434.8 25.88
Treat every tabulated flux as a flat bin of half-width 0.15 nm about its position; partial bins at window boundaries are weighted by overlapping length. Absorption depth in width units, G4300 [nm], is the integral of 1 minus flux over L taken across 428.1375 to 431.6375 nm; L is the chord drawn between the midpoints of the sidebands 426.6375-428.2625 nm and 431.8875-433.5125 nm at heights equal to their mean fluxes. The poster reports 0.19 nm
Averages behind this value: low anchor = 28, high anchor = 26.2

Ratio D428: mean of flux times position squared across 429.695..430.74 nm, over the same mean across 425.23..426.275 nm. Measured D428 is 0.79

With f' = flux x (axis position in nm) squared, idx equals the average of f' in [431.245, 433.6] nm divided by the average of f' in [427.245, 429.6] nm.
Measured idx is 1.02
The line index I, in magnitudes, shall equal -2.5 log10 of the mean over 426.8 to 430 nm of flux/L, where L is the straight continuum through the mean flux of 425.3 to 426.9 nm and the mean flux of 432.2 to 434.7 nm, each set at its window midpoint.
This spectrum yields 0.032 mag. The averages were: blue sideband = 29.1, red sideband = 26.2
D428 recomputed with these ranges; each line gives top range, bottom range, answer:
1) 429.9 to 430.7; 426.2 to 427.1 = 0.79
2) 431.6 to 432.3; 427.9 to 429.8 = 1.16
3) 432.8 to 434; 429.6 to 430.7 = 1.15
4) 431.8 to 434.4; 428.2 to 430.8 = 1.09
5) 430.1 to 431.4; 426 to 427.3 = 0.84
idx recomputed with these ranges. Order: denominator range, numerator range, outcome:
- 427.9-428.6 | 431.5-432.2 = 1.18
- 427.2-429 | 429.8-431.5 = 0.87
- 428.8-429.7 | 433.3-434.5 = 1.02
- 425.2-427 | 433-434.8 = 0.96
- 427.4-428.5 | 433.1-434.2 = 0.97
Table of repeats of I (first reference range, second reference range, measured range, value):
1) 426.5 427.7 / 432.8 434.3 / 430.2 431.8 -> 0.06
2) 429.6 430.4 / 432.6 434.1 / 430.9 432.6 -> -0.13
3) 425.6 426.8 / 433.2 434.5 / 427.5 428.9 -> 0.02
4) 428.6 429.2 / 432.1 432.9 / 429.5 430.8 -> 0.13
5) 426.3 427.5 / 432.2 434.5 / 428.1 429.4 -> 0.00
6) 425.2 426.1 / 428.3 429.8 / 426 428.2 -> 0.00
